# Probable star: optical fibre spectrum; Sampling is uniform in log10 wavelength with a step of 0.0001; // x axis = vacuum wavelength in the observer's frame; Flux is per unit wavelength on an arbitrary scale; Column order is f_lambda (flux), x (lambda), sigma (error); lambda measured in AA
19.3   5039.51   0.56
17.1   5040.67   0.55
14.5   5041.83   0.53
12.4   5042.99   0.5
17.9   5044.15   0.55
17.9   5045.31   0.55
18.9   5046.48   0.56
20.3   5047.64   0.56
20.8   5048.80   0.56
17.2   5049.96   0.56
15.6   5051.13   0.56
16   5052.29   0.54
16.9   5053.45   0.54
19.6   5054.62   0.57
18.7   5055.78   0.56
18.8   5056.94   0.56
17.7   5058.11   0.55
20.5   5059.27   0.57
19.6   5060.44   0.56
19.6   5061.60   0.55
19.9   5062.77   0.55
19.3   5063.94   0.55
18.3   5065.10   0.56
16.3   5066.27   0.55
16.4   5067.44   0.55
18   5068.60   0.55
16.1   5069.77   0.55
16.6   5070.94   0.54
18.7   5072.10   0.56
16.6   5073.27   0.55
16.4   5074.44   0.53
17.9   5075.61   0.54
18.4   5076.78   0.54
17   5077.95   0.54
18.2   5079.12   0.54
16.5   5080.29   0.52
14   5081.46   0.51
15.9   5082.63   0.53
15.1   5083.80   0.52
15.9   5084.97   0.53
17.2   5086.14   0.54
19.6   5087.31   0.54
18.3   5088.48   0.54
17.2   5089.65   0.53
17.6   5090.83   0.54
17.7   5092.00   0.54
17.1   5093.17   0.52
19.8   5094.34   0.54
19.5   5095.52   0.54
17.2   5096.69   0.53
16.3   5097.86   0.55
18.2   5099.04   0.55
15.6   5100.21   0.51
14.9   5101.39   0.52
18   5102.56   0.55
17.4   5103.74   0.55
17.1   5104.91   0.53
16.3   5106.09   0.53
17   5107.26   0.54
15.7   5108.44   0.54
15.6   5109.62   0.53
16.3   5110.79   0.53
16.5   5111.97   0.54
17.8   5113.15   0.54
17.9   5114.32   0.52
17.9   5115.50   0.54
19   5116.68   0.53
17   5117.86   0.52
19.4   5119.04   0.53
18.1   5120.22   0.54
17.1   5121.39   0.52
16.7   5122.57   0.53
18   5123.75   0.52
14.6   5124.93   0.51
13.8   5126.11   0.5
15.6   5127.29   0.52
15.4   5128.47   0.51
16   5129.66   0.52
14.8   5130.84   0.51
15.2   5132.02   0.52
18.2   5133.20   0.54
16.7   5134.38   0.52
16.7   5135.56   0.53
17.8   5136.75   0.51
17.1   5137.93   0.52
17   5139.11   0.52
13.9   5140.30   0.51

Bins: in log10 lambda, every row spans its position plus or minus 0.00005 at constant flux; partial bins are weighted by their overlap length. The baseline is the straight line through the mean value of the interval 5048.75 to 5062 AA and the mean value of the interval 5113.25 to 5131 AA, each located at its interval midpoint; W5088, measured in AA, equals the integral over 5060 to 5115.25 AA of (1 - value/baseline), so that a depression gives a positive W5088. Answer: 1.0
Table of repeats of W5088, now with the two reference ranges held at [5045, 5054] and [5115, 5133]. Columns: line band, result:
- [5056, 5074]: -0.5 AA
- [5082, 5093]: 0.1 AA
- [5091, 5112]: 0.0 AA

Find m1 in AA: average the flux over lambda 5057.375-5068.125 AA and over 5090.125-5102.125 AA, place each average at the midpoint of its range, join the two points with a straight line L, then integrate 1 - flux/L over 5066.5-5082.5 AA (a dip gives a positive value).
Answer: 1.1 AA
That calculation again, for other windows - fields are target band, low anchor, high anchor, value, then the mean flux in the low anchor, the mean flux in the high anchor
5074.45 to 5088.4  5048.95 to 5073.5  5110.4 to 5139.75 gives 0.6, 18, 16.8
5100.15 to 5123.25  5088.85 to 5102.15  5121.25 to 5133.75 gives -0.7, 17.4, 15.9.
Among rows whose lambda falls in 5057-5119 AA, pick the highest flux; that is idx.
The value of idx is 20.5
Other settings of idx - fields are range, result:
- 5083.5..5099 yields 19.8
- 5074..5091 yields 19.6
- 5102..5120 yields 19.4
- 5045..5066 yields 20.8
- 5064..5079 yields 18.7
